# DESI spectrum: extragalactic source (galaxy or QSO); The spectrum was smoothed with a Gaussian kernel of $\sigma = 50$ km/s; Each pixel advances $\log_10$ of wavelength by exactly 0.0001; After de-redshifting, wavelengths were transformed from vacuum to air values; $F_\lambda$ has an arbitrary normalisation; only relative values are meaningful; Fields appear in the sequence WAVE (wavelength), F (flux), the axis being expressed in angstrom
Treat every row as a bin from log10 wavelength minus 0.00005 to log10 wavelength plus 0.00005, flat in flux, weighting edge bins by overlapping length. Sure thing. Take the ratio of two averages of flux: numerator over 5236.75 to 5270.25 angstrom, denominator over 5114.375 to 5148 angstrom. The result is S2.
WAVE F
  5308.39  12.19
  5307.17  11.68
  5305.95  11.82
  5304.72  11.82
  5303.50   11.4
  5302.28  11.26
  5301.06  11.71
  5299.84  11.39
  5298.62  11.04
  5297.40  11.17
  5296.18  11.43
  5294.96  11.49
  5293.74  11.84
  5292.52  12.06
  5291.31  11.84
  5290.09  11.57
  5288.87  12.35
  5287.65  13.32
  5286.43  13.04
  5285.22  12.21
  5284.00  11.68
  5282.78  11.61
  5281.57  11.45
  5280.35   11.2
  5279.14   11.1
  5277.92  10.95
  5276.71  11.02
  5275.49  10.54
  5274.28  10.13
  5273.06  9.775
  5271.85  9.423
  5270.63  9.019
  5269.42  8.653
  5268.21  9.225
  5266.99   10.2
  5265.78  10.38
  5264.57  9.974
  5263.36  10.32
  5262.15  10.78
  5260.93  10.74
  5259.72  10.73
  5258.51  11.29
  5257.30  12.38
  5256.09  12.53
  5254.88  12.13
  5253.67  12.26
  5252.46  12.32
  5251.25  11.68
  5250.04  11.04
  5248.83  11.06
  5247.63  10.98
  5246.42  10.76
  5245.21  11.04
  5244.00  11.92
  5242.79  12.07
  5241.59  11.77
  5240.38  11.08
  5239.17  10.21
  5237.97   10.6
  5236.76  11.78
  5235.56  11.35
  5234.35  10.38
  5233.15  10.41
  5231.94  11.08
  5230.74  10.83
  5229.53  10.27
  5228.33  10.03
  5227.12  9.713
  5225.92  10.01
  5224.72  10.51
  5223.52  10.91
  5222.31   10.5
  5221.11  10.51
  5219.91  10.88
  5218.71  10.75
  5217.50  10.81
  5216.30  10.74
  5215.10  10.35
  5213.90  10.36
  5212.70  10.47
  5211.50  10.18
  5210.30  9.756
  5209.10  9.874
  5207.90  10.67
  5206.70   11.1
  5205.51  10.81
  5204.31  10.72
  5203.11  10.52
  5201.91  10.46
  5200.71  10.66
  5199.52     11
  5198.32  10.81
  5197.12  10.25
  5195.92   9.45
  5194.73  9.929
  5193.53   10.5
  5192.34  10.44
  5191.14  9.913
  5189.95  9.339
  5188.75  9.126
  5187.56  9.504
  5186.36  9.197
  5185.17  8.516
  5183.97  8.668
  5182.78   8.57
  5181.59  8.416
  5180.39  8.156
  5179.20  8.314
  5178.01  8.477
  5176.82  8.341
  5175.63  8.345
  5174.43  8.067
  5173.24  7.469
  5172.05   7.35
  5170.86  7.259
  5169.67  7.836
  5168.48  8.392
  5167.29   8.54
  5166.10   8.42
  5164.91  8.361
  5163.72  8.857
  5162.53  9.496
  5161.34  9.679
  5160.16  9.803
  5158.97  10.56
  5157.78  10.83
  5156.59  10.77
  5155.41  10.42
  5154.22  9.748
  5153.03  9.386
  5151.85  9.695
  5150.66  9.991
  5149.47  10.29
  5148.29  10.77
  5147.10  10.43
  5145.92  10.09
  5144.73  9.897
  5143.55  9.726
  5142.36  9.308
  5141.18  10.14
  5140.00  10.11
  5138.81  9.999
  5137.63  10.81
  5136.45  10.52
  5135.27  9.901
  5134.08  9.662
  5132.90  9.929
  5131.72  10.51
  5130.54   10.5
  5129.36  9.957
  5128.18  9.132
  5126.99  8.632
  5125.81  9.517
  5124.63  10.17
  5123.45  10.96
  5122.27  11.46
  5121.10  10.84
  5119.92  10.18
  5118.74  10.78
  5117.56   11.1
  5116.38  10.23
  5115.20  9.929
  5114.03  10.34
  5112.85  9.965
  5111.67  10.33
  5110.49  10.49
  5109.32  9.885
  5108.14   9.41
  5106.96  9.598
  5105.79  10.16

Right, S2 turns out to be 1.09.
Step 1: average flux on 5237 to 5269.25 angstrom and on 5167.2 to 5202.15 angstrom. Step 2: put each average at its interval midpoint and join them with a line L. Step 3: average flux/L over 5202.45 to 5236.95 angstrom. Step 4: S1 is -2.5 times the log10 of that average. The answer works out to -0.048 mag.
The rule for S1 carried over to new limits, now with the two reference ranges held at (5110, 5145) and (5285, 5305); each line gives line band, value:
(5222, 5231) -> 0.084 mag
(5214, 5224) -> 0.041 mag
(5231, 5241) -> 0.037 mag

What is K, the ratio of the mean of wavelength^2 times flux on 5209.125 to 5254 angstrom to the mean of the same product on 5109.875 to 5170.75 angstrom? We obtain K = 1.1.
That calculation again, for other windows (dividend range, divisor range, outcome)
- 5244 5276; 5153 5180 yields 1.26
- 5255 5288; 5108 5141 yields 1.13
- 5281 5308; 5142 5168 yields 1.27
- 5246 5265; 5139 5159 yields 1.17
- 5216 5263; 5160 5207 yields 1.22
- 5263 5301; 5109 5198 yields 1.21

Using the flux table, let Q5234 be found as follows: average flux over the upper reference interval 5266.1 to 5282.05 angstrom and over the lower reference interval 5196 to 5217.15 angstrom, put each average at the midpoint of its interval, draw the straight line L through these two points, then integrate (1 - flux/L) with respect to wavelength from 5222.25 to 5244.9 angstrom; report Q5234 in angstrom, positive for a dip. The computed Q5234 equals -1.0 angstrom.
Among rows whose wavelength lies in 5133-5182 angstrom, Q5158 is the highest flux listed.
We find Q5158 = 10.83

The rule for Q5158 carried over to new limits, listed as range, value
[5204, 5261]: 12.53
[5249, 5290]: 13.32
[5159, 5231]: 11.1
